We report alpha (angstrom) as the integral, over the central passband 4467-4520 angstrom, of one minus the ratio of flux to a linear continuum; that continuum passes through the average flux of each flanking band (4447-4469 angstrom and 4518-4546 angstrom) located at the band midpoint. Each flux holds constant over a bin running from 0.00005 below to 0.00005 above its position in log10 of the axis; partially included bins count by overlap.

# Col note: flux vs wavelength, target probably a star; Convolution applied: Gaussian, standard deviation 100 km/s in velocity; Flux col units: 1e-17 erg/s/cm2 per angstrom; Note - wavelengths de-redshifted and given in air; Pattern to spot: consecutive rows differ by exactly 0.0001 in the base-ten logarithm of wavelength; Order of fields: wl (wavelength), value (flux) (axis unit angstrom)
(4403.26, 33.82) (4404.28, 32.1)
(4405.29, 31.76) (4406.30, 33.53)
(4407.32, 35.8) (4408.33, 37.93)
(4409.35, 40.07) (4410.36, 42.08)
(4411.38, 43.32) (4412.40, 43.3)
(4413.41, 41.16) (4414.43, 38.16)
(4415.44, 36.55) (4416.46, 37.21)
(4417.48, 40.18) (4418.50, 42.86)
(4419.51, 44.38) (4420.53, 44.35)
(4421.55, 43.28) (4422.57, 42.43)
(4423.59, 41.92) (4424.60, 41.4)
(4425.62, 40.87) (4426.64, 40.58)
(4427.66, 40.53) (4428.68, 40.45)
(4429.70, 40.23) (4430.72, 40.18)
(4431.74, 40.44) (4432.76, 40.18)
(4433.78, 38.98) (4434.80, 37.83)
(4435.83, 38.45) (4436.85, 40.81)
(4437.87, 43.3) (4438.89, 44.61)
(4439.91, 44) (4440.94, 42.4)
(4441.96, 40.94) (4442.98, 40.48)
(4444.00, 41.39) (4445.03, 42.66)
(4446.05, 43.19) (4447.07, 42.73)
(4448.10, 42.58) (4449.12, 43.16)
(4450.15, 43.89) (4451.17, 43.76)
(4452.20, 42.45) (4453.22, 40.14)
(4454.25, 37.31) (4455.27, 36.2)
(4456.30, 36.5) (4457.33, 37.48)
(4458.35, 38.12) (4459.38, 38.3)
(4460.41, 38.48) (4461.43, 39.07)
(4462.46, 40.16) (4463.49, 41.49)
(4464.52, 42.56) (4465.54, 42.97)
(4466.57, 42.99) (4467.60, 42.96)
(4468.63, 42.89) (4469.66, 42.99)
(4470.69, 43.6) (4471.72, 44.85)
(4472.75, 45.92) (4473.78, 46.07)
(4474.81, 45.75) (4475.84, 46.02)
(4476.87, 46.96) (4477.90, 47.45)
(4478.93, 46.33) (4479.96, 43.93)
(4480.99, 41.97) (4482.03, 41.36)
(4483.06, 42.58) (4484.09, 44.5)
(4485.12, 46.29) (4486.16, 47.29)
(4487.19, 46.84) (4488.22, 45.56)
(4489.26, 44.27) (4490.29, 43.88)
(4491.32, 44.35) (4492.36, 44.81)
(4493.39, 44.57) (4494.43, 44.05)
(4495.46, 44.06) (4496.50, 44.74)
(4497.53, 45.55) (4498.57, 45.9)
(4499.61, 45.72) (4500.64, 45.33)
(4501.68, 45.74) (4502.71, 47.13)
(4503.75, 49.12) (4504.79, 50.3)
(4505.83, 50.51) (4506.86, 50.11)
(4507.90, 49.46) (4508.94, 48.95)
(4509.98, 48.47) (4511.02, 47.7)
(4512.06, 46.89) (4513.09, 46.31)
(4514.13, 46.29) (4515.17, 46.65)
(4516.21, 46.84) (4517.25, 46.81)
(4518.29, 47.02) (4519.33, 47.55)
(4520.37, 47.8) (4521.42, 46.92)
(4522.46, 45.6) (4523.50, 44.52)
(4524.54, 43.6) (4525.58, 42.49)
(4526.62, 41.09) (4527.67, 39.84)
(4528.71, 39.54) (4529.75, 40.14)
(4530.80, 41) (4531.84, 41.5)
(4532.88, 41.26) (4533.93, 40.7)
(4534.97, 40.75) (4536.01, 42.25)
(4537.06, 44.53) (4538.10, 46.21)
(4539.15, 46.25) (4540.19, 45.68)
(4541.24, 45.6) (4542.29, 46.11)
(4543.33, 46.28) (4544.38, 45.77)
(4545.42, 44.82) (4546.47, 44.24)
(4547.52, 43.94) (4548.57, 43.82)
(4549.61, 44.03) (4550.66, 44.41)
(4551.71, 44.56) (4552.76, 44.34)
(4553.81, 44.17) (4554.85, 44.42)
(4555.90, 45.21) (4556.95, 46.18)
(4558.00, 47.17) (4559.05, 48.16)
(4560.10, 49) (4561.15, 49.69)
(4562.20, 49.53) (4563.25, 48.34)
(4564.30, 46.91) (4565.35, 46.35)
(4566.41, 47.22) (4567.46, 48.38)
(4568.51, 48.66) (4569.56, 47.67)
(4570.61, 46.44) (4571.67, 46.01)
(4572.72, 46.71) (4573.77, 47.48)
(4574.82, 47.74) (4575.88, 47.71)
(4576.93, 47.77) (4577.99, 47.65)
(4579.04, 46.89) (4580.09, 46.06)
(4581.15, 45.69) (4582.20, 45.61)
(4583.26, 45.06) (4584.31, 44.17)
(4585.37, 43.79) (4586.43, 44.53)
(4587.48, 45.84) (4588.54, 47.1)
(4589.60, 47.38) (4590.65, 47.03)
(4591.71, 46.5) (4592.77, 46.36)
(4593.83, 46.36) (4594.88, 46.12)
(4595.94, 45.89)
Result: -4.7 angstrom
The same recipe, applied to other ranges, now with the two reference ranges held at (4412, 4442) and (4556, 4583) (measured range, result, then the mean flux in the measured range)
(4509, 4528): -0.3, 45.8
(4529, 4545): 0.8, 43.6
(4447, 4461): 0.7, 40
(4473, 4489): -0.7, 45.3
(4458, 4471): 0.4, 41.3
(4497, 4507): -0.7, 47.5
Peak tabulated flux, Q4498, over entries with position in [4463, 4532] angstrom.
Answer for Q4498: 50.51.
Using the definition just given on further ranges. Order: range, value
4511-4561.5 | 49.69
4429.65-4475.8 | 46.07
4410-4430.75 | 44.38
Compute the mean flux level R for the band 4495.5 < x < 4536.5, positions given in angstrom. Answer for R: 45.3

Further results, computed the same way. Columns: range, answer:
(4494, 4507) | 46.7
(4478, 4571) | 45.5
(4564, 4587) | 46.6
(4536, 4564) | 45.8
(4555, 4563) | 47.7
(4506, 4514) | 48.3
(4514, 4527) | 45.7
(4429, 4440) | 40.7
